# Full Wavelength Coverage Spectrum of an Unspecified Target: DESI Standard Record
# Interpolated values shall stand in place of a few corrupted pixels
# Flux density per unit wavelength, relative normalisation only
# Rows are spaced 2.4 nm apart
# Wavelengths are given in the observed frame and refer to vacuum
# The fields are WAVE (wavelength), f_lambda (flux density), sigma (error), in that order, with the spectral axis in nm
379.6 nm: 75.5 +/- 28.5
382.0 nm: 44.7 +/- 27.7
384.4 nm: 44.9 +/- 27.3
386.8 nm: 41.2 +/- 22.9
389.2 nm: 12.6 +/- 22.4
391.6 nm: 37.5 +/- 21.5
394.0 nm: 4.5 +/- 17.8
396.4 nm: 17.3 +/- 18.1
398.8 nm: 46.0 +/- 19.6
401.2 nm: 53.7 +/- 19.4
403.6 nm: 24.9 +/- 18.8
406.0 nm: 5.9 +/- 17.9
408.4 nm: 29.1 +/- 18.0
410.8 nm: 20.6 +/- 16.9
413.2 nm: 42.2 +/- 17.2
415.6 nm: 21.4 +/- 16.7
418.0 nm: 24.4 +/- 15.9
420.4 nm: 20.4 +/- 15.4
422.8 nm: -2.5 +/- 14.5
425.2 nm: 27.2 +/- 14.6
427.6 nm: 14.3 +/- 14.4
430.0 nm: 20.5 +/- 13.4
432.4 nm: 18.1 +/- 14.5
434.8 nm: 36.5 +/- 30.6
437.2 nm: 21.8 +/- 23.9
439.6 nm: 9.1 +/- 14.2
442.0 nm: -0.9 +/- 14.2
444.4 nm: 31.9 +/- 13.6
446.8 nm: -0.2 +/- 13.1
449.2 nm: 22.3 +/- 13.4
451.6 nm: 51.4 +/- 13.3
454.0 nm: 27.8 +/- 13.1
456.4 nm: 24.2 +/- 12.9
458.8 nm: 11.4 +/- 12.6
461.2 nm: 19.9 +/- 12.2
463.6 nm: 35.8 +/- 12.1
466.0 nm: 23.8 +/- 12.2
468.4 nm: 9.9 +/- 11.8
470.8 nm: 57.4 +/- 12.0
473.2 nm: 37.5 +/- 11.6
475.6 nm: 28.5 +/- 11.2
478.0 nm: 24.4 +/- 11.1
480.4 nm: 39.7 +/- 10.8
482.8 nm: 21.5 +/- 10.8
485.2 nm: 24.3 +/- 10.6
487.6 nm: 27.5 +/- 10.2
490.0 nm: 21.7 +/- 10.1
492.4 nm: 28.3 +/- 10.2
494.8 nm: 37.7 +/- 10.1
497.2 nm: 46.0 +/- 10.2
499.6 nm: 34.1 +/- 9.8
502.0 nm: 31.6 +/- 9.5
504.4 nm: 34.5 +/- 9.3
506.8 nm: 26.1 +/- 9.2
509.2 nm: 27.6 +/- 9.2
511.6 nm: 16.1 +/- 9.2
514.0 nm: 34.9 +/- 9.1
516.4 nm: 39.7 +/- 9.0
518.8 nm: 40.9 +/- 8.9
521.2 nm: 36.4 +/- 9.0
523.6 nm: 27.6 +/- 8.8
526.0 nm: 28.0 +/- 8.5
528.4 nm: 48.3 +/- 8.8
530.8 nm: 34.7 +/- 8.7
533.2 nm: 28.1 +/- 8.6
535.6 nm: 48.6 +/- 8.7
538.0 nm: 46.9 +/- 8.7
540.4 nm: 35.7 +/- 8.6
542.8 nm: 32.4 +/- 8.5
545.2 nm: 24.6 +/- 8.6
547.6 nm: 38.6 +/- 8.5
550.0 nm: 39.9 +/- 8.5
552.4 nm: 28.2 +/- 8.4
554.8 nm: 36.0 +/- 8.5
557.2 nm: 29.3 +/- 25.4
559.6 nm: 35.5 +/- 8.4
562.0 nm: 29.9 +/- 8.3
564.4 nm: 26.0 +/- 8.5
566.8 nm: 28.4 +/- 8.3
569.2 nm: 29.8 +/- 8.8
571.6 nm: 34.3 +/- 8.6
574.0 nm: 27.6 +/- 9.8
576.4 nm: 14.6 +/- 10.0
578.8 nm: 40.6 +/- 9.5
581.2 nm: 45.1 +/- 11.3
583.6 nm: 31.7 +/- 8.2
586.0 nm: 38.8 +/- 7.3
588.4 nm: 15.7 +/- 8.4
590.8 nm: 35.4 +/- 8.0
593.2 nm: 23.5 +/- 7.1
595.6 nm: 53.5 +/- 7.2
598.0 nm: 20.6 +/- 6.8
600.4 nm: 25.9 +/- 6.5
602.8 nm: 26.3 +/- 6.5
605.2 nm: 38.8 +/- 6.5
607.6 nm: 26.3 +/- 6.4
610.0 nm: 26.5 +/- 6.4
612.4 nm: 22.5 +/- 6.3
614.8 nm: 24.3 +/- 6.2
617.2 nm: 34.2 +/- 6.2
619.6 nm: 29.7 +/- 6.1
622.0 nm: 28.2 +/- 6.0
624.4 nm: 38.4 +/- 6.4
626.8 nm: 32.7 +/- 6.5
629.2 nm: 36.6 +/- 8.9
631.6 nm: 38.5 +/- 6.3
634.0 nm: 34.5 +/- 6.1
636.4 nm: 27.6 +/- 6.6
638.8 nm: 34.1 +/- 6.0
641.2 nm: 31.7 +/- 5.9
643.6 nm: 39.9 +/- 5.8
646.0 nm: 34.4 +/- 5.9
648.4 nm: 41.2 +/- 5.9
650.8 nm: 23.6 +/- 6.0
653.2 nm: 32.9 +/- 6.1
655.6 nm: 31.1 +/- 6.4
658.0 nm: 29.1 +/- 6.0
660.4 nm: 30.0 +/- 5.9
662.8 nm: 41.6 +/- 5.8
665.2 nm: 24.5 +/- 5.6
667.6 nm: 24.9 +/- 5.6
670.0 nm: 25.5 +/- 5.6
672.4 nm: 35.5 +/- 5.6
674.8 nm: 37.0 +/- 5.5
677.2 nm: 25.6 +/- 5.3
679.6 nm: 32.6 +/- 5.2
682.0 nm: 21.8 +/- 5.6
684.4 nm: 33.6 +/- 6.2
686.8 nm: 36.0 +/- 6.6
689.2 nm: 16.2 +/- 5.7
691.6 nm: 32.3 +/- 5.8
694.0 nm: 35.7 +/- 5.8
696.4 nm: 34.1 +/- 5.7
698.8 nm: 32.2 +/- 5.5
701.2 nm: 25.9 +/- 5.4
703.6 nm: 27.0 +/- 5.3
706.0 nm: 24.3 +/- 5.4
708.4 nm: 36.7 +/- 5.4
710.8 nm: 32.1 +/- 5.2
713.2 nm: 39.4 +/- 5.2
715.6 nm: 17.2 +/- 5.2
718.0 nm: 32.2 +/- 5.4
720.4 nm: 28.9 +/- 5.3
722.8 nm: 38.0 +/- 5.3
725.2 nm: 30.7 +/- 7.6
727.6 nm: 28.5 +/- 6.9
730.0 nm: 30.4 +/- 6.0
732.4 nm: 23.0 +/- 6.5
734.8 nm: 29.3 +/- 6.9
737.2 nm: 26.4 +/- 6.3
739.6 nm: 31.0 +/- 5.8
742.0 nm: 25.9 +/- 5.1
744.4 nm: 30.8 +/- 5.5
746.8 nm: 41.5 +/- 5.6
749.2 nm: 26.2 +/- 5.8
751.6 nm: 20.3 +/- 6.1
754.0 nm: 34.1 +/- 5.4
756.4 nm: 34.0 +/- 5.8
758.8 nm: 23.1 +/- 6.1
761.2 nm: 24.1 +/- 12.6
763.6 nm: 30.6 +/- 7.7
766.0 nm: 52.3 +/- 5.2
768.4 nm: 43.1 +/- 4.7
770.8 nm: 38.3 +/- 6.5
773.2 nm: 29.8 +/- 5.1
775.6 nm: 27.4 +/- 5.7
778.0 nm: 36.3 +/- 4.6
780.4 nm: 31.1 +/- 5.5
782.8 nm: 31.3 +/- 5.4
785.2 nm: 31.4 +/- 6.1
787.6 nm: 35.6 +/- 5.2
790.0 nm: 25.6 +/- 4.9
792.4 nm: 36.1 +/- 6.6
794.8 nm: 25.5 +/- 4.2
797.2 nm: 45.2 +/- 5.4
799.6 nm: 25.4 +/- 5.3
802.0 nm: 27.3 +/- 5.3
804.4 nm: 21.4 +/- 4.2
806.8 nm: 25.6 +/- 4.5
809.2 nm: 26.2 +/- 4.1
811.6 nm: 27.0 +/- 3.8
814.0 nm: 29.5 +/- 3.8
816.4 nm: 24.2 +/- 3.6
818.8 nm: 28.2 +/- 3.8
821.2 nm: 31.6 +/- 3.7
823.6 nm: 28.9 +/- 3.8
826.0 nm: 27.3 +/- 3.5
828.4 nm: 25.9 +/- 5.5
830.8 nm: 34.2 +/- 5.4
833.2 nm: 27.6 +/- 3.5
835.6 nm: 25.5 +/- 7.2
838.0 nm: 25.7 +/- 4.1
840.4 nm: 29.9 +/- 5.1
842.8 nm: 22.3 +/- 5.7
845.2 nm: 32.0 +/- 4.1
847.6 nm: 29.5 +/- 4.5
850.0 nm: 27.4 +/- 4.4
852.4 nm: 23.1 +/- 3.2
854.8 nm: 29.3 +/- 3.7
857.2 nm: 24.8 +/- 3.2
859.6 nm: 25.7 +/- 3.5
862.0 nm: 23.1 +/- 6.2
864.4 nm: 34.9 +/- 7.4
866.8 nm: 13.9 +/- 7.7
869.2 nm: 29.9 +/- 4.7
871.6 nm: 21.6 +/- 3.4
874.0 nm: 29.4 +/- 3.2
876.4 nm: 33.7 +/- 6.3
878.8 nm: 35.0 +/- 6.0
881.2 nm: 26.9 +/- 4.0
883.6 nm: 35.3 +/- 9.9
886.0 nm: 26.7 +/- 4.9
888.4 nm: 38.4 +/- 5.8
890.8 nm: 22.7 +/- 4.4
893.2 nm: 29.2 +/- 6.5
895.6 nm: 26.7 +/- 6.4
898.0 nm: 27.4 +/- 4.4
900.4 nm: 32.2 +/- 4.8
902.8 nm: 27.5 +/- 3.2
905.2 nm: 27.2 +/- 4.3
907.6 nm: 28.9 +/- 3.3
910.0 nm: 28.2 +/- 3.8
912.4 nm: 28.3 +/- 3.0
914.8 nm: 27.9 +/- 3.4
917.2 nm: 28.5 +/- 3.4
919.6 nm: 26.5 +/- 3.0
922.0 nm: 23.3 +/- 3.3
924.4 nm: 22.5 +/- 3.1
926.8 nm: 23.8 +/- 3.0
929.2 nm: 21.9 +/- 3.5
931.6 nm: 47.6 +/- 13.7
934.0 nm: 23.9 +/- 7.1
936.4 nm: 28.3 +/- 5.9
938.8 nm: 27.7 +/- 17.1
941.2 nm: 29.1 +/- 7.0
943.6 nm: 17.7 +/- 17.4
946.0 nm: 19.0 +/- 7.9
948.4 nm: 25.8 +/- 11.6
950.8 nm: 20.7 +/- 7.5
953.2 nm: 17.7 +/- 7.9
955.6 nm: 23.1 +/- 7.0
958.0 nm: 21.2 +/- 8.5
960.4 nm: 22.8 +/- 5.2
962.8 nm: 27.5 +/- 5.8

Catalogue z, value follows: 0.17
